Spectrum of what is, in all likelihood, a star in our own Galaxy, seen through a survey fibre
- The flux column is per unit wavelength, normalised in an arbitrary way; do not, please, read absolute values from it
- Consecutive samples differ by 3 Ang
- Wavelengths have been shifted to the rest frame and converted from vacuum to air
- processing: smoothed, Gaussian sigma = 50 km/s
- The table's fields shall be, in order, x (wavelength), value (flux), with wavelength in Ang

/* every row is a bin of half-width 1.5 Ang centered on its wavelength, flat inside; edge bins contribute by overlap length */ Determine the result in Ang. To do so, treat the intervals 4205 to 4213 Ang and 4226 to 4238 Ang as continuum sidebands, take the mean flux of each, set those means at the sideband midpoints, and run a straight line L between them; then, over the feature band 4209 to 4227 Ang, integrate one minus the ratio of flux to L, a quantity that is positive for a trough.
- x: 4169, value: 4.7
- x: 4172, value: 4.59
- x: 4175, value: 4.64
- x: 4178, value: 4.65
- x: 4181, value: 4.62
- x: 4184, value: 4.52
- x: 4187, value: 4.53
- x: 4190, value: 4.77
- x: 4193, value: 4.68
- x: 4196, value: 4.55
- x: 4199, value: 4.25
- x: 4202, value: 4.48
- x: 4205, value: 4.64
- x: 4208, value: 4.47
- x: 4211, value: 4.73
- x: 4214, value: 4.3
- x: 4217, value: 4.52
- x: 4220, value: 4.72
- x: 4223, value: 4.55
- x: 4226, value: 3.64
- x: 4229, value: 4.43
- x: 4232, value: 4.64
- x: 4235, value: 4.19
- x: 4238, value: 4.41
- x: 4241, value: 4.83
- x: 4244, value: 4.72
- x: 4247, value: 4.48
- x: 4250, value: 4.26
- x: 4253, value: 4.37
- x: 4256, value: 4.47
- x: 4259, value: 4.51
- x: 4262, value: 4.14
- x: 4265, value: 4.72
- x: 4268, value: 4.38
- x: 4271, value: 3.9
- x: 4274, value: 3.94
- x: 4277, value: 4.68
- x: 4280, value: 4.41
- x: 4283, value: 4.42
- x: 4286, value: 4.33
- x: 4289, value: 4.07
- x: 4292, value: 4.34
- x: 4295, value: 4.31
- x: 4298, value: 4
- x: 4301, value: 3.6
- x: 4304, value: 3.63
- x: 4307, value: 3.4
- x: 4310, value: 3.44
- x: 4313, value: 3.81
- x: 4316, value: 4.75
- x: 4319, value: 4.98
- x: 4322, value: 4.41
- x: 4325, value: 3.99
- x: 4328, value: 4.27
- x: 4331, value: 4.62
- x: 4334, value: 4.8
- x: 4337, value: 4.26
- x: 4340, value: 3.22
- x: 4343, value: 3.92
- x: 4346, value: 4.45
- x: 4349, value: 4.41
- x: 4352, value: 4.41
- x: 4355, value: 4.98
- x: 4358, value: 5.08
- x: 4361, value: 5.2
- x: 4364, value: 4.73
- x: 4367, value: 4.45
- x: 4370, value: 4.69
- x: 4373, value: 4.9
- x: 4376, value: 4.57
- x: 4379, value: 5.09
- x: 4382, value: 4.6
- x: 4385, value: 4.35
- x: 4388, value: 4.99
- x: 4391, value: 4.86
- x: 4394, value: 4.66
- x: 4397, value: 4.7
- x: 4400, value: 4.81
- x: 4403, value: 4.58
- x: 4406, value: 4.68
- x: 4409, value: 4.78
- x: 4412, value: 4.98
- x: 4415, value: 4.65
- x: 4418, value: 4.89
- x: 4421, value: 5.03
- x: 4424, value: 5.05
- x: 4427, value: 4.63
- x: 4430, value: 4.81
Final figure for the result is 0.2 Ang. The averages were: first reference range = 4.59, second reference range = 4.32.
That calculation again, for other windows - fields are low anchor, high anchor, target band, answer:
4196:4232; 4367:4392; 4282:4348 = 6.9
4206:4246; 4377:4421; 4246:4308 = 4.7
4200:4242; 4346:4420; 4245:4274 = 1.2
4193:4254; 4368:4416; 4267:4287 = 1.1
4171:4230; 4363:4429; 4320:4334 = 0.8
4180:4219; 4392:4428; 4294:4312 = 3.7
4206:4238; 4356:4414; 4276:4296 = 0.9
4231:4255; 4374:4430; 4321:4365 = 2.1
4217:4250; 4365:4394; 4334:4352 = 2.0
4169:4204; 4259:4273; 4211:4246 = -0.3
